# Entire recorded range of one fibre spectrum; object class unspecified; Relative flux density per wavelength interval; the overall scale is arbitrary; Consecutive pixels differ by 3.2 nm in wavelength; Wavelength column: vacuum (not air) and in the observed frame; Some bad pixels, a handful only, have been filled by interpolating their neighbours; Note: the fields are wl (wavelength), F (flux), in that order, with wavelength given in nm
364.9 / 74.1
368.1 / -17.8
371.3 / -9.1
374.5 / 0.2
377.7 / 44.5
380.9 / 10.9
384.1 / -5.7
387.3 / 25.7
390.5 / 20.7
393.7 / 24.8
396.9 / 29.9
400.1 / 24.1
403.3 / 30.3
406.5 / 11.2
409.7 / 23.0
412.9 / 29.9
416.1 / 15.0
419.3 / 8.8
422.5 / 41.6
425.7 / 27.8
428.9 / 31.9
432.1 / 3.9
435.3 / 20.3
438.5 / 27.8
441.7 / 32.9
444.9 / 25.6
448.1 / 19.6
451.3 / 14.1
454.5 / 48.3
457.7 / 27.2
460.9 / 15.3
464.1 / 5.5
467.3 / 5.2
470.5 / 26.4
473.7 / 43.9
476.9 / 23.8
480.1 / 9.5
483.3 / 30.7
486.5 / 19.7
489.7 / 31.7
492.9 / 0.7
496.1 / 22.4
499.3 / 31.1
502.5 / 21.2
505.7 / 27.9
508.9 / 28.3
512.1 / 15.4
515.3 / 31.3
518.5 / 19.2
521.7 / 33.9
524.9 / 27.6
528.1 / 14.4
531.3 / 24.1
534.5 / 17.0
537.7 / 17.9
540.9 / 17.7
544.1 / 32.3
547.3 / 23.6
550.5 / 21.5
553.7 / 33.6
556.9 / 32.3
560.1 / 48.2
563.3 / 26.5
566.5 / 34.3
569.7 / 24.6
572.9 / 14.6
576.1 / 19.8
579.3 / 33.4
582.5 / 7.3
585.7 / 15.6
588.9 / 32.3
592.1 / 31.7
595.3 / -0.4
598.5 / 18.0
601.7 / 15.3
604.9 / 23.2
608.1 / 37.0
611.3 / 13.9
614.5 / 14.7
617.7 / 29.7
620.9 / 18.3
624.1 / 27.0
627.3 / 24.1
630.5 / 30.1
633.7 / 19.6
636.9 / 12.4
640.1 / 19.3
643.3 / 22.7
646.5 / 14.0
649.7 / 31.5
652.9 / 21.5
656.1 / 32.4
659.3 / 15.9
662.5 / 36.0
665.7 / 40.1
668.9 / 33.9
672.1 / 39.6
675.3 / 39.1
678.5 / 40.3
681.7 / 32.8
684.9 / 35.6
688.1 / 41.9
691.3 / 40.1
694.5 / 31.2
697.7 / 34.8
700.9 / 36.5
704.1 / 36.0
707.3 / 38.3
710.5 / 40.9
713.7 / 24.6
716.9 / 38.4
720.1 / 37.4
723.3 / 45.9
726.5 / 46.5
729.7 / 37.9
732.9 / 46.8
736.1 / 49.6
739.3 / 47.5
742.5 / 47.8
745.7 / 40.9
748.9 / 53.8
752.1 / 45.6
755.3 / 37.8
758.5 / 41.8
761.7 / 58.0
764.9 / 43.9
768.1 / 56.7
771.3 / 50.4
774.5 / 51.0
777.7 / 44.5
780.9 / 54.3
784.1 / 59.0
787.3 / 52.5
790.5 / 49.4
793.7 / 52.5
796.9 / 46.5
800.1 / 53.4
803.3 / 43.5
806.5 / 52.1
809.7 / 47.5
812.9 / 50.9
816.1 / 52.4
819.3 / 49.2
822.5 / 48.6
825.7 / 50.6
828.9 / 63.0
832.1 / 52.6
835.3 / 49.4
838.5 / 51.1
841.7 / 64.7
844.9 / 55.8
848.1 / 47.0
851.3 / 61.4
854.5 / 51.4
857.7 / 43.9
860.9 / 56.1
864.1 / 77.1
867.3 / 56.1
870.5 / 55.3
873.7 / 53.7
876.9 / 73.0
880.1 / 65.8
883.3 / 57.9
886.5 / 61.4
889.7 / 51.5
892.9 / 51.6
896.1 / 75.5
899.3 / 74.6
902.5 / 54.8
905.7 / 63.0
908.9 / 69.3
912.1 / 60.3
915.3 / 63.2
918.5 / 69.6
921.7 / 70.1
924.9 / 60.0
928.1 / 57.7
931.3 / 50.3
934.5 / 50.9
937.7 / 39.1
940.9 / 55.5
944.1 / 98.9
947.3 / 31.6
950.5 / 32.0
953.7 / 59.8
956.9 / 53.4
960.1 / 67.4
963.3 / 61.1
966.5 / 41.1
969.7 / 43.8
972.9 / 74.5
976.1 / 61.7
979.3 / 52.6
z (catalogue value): 0.661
